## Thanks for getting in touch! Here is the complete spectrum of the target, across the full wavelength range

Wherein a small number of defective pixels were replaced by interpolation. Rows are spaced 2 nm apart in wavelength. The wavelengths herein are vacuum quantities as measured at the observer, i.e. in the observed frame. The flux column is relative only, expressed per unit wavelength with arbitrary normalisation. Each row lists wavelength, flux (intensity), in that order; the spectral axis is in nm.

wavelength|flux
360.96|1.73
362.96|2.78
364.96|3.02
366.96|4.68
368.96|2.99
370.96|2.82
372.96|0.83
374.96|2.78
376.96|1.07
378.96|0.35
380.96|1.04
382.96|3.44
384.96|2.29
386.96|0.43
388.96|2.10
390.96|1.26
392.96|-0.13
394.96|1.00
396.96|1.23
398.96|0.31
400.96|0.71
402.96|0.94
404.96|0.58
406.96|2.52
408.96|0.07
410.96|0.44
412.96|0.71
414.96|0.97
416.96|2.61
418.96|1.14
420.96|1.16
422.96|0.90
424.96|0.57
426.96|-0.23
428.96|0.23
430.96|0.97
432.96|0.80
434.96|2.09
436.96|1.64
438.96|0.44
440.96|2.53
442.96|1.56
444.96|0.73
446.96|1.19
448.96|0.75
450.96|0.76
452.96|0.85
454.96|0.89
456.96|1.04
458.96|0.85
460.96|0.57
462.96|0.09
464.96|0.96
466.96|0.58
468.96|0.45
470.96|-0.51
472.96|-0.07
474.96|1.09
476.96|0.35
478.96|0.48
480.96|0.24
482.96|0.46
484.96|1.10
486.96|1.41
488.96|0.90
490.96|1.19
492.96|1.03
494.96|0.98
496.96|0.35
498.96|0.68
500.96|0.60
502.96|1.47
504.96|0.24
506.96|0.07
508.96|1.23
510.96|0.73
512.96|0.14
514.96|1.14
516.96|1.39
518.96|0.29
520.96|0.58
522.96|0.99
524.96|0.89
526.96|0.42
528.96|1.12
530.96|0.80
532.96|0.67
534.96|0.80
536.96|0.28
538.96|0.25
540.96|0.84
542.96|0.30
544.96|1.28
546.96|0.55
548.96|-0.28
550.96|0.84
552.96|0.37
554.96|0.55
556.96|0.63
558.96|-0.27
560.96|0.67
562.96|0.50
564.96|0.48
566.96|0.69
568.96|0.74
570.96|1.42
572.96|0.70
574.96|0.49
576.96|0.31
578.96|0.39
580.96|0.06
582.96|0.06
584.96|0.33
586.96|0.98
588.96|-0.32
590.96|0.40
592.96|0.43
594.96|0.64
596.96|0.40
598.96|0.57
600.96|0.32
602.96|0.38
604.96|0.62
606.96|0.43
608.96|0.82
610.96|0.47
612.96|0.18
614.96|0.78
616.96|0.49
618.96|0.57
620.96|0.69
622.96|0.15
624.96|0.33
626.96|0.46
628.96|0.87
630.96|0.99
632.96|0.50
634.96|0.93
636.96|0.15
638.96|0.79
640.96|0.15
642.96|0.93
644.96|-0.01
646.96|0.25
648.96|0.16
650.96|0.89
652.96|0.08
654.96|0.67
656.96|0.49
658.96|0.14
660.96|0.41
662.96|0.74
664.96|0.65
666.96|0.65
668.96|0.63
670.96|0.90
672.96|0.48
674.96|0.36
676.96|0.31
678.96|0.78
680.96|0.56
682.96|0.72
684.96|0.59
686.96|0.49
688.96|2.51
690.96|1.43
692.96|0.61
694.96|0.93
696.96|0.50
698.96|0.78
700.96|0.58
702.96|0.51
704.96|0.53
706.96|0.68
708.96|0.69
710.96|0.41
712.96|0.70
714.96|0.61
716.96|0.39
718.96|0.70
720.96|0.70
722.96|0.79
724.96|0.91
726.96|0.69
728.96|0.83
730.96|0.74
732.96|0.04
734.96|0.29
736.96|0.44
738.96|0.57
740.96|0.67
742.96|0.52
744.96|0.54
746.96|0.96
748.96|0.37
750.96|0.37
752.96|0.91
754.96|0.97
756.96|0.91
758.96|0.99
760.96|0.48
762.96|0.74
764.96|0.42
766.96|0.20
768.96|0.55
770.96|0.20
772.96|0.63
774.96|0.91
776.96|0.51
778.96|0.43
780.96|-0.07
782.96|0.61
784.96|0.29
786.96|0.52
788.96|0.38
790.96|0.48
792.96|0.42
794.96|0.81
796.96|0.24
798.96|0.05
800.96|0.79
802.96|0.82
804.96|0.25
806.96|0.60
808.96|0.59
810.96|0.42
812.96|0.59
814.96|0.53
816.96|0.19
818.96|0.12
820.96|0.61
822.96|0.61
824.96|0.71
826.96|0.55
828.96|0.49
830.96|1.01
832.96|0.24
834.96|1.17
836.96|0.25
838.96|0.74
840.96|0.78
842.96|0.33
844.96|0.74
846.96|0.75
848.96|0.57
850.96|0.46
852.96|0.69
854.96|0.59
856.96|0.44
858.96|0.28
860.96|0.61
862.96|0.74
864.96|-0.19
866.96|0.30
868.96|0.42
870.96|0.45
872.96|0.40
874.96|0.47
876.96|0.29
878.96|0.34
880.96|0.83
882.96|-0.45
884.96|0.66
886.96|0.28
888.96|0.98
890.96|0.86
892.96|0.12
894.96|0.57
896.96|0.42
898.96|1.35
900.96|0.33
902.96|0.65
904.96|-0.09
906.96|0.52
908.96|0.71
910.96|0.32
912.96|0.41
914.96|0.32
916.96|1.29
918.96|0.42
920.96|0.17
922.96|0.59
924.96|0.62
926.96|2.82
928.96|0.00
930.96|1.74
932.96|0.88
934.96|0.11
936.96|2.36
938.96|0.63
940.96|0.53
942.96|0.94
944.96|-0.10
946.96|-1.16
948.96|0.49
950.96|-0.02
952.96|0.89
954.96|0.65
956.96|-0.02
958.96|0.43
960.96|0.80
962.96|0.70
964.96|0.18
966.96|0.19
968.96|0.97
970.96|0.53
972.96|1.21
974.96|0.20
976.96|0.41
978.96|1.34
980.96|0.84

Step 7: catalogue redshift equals 0.85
